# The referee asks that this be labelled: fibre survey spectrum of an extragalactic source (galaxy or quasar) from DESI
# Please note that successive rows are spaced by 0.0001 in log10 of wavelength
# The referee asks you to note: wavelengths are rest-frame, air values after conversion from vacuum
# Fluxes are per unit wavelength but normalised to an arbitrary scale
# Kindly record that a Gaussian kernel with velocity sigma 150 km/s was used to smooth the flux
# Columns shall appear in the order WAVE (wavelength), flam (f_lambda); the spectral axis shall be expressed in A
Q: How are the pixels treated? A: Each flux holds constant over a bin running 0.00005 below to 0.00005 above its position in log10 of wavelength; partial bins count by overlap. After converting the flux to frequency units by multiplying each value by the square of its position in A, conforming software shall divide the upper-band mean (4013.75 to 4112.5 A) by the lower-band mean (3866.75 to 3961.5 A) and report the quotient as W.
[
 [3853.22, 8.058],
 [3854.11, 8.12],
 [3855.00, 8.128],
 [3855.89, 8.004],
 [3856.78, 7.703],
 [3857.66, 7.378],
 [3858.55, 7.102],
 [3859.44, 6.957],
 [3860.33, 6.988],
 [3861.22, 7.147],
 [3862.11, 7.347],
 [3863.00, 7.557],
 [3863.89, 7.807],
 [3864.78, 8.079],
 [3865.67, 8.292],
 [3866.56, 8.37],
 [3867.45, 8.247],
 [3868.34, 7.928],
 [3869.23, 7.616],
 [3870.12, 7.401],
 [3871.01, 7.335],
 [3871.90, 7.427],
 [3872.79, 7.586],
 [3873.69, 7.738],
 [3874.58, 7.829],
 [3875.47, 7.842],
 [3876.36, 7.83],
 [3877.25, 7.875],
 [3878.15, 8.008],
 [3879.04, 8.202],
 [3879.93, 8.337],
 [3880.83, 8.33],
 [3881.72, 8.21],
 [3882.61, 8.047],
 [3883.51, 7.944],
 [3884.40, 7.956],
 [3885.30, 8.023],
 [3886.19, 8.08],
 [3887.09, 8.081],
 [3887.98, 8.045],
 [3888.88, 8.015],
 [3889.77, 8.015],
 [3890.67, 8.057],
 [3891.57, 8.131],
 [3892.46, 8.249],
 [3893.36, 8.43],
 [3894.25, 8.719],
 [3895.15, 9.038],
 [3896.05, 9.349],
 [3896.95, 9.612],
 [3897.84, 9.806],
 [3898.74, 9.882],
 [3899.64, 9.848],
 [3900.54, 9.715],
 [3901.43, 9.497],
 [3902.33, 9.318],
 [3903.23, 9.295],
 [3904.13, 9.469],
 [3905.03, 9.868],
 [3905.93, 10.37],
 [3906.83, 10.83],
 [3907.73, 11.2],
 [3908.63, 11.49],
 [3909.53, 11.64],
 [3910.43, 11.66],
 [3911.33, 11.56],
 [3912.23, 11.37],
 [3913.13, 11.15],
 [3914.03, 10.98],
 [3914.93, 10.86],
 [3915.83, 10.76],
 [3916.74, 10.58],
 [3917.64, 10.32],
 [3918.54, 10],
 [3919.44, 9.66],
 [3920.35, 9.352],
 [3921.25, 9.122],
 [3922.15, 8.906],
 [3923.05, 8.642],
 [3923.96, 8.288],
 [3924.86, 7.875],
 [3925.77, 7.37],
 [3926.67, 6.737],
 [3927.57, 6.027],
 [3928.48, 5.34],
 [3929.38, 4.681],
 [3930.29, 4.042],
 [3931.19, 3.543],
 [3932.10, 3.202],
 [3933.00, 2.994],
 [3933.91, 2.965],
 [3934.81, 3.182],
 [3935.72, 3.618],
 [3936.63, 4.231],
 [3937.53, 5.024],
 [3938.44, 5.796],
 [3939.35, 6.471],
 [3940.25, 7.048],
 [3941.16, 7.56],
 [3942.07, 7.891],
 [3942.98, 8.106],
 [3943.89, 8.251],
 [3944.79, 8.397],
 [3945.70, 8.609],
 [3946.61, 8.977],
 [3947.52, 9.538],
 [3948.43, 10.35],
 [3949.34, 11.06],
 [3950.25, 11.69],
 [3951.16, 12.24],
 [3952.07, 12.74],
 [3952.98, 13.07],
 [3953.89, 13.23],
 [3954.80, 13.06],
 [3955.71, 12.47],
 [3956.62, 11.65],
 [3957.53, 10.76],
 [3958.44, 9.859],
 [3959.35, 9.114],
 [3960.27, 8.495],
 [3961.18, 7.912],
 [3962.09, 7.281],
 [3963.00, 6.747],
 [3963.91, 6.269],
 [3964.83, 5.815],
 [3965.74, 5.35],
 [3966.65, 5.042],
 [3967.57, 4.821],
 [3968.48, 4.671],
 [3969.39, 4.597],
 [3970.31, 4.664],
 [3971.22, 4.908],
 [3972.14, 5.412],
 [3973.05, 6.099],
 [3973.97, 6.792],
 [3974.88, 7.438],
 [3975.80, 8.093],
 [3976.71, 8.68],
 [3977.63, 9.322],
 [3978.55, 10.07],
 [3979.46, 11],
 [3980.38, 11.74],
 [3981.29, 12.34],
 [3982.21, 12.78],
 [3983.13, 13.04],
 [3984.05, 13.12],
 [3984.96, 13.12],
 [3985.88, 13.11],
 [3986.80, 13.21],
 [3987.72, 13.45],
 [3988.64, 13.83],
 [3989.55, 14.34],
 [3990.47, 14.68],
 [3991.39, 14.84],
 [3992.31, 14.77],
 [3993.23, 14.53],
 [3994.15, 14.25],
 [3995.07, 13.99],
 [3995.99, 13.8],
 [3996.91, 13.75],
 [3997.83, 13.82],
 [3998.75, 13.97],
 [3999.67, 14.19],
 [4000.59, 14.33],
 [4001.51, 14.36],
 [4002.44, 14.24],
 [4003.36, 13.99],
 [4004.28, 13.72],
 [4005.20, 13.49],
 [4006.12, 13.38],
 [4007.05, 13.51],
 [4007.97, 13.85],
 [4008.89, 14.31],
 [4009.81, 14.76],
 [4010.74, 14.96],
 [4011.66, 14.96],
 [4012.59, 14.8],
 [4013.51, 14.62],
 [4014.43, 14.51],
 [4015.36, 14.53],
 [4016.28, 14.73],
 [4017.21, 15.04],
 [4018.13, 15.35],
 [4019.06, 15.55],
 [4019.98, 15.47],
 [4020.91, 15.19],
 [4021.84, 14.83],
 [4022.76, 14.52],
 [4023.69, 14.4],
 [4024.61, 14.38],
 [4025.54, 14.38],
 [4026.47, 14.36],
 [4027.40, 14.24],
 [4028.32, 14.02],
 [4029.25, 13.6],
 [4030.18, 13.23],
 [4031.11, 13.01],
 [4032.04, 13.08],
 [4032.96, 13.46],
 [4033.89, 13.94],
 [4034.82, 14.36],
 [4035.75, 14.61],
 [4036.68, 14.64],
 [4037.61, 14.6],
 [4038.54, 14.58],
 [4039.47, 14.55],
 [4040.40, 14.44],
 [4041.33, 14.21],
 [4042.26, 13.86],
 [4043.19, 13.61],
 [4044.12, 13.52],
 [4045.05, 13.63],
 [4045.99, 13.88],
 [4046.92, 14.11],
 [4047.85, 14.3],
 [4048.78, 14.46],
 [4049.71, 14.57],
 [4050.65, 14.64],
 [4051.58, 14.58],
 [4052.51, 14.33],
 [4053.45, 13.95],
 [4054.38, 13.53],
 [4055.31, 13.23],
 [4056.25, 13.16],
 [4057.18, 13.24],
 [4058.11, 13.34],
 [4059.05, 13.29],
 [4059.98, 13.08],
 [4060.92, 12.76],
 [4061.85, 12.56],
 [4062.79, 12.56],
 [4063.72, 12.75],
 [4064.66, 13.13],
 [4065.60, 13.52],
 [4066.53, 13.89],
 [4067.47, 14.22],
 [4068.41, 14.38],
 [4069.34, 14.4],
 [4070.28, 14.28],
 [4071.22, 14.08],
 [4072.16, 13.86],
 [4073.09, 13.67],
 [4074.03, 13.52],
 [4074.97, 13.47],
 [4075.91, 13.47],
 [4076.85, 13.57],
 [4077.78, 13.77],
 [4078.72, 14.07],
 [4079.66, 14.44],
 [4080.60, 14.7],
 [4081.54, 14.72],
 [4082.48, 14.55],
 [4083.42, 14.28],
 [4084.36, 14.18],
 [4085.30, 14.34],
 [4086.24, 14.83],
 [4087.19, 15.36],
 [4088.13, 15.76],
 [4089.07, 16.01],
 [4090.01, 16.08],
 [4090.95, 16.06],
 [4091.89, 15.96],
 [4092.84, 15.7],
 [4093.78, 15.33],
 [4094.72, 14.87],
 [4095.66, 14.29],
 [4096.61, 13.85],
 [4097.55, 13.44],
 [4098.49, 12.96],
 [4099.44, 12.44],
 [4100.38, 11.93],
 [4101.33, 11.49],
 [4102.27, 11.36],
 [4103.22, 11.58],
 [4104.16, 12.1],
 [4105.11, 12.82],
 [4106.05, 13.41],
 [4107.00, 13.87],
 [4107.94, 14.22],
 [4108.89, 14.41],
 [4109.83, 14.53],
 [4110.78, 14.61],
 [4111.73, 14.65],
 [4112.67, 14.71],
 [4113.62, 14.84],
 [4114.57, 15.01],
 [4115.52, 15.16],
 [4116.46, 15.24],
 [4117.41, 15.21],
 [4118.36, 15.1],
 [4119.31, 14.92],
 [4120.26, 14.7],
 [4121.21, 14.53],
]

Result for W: 1.75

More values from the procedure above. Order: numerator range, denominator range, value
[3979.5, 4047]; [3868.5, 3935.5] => 1.77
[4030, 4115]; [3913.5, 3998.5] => 1.61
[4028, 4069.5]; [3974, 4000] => 1.13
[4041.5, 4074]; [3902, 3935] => 1.73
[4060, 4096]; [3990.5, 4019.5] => 1.03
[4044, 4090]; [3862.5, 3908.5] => 1.79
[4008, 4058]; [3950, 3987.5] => 1.58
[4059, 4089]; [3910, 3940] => 2.02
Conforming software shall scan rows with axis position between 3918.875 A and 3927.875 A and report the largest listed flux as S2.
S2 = 9.66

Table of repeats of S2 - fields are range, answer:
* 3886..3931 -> 11.66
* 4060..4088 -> 15.36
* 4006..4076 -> 15.55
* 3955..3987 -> 13.21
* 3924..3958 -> 13.23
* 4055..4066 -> 13.52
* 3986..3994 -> 14.84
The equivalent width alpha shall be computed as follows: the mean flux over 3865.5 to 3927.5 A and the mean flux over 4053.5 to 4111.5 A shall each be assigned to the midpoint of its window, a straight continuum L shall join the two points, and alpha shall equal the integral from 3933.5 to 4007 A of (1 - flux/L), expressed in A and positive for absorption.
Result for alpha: 6.15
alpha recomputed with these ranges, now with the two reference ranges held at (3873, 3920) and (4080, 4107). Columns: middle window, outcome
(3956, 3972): 5.8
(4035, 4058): -2.1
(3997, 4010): -2.3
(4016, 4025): -1.9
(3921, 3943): 9.2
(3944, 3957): -0.6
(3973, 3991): -0.1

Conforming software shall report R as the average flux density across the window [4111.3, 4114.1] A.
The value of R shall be 14.7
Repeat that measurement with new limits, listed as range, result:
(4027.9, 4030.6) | 13.6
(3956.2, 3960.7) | 9.96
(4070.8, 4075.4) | 13.7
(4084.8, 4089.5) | 15.2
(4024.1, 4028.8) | 14.3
